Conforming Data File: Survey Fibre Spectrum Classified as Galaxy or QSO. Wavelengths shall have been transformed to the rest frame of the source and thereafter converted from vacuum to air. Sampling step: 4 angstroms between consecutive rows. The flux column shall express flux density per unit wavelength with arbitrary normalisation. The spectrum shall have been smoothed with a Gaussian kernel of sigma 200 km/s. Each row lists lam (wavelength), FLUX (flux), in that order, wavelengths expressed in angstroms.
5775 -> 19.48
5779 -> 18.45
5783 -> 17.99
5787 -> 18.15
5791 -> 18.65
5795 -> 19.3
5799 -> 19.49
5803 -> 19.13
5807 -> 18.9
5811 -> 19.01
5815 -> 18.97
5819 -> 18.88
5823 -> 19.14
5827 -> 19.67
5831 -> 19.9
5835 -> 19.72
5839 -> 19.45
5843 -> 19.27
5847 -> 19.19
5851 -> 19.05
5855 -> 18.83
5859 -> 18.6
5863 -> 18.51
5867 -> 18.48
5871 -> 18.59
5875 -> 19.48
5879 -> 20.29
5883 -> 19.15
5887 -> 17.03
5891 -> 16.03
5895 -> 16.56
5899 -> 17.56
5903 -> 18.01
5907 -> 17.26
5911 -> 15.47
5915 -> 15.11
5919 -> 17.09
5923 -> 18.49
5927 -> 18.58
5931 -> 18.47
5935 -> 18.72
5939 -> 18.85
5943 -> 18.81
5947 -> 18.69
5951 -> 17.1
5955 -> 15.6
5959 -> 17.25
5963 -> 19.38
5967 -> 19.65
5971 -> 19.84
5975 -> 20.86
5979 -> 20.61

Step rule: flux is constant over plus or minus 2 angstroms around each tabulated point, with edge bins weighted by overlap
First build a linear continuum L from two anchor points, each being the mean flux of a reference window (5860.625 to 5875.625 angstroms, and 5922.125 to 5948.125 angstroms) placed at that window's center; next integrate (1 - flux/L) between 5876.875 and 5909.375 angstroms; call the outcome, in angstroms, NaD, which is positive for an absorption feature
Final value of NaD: 1.7 angstroms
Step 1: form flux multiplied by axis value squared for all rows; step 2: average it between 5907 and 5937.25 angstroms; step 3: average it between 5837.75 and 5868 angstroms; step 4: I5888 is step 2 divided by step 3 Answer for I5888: 0.9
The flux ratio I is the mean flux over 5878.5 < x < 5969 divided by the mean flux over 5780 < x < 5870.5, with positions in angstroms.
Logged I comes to 0.93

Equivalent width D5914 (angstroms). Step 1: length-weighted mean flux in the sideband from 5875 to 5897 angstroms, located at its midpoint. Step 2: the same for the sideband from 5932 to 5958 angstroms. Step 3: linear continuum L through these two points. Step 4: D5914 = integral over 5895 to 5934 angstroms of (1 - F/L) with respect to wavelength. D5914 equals 1.4 angstroms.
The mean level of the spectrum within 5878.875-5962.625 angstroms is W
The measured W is 17.6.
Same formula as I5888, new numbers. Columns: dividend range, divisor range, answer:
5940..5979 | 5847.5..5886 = 1.02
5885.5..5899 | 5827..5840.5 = 0.86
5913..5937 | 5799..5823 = 0.97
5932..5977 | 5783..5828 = 1.03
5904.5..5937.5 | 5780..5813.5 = 0.97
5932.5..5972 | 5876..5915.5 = 1.08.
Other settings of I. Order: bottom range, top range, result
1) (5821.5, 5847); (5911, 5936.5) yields 0.90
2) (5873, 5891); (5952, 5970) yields 0.97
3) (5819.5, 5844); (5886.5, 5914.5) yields 0.86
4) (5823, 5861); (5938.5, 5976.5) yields 0.96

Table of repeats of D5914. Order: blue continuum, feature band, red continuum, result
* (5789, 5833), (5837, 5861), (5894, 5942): -0.6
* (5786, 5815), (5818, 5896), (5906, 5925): -4.3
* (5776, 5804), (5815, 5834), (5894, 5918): -1.3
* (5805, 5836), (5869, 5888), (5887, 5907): -1.5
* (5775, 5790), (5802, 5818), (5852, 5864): -0.4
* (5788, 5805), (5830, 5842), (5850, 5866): -0.5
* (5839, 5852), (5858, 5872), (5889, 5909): -0.1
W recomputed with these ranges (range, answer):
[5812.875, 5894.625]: 18.9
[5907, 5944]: 17.7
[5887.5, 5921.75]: 16.7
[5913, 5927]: 17.1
